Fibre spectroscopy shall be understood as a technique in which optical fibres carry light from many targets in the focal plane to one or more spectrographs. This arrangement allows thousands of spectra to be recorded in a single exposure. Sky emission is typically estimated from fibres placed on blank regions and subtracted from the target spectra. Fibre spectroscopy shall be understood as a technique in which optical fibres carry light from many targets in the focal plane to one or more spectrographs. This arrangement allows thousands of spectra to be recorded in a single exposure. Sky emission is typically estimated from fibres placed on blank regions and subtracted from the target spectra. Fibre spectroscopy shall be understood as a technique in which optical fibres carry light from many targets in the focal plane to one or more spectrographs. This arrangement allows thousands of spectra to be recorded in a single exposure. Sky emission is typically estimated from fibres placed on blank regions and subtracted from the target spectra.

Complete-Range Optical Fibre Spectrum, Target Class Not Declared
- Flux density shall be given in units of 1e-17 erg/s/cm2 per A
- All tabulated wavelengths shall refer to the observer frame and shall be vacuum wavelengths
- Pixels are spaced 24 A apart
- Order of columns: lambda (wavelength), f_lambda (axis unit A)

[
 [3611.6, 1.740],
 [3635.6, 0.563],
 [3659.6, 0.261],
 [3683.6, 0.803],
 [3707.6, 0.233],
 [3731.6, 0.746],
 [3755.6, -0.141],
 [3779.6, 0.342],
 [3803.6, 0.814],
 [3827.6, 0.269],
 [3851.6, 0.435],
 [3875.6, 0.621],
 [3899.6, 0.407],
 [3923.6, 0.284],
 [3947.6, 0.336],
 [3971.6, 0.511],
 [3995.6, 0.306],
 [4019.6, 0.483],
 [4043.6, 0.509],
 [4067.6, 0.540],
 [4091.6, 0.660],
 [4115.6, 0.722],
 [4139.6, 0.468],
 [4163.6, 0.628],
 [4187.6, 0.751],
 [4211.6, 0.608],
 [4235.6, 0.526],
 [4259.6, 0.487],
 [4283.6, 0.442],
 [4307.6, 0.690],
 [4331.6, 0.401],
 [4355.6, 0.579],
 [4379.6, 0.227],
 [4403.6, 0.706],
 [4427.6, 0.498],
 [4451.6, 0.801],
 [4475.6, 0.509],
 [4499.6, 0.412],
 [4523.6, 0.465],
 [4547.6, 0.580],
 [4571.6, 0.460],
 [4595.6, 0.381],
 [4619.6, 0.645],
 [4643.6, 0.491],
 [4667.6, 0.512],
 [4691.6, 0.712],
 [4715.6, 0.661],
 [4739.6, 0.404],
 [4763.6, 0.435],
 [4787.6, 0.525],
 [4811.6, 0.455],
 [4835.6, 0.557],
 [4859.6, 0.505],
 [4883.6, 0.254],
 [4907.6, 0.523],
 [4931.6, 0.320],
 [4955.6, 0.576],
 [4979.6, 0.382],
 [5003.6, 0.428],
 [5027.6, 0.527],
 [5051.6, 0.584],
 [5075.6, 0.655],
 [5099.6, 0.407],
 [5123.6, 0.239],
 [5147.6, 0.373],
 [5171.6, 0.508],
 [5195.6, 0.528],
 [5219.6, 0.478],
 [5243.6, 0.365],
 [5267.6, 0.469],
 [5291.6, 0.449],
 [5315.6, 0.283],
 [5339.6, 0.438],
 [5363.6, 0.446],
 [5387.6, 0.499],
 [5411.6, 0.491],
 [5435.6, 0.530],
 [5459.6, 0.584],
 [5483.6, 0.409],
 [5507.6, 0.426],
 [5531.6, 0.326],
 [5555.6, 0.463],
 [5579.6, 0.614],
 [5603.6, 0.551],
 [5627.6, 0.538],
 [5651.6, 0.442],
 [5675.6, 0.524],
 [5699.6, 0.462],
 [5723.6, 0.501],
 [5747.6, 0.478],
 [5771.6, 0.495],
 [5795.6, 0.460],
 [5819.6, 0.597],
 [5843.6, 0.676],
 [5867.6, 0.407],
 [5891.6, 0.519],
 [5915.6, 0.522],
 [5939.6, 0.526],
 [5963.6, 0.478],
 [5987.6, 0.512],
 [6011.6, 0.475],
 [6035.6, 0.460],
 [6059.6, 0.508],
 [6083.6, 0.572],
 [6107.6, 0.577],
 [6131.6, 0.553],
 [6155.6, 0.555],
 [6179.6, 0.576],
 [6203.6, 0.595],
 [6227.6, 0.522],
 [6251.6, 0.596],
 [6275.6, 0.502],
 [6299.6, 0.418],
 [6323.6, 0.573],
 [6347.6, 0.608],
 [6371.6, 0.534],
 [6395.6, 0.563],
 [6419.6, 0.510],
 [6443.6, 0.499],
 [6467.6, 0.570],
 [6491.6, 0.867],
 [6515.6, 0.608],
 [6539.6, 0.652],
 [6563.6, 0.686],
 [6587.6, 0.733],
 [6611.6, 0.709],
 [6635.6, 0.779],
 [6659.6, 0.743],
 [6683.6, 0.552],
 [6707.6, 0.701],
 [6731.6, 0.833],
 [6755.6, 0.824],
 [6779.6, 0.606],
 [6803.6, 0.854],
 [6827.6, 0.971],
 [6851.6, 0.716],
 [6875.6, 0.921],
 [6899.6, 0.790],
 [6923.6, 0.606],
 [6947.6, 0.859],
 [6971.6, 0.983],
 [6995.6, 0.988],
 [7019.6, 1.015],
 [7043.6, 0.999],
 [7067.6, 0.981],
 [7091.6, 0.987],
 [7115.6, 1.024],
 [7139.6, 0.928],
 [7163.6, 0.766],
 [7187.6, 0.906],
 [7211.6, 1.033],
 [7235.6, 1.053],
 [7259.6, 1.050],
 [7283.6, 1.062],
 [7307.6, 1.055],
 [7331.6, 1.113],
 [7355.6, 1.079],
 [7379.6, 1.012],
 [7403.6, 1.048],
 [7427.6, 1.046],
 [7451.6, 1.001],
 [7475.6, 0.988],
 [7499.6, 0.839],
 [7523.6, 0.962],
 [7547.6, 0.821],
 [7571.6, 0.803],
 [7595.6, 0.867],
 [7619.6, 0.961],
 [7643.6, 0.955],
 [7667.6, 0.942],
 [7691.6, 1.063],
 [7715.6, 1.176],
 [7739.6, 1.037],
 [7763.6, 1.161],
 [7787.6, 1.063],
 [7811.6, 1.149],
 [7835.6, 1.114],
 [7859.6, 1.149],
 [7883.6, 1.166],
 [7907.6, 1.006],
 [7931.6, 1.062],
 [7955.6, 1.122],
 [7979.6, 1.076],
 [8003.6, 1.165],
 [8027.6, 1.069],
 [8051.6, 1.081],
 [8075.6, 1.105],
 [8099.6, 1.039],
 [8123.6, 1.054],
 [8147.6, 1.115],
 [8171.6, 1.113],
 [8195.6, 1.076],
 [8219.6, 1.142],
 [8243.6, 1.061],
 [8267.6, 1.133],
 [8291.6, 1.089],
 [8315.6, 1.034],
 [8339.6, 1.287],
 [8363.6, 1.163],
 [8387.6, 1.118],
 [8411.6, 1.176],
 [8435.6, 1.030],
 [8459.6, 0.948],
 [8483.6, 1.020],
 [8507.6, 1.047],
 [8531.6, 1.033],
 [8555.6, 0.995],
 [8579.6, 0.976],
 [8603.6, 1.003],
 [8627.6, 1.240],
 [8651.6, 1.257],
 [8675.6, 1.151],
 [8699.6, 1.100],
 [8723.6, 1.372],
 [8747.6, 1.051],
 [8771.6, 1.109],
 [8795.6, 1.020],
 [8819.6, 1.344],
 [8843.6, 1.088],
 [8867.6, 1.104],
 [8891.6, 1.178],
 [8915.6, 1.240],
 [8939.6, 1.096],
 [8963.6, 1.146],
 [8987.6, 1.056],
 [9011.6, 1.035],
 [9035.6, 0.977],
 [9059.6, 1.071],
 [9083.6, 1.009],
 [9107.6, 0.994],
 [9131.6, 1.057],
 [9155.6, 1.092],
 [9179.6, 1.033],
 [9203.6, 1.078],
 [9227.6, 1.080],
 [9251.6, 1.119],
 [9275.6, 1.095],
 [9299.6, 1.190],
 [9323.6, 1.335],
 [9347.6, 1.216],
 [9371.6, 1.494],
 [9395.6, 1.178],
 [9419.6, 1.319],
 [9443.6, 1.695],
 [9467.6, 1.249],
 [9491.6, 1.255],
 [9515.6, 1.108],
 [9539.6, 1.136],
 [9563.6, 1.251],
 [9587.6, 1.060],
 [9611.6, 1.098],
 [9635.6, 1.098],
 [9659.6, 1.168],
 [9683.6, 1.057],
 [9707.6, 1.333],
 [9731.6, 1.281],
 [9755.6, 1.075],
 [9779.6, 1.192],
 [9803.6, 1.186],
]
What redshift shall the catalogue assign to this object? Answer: 0.743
